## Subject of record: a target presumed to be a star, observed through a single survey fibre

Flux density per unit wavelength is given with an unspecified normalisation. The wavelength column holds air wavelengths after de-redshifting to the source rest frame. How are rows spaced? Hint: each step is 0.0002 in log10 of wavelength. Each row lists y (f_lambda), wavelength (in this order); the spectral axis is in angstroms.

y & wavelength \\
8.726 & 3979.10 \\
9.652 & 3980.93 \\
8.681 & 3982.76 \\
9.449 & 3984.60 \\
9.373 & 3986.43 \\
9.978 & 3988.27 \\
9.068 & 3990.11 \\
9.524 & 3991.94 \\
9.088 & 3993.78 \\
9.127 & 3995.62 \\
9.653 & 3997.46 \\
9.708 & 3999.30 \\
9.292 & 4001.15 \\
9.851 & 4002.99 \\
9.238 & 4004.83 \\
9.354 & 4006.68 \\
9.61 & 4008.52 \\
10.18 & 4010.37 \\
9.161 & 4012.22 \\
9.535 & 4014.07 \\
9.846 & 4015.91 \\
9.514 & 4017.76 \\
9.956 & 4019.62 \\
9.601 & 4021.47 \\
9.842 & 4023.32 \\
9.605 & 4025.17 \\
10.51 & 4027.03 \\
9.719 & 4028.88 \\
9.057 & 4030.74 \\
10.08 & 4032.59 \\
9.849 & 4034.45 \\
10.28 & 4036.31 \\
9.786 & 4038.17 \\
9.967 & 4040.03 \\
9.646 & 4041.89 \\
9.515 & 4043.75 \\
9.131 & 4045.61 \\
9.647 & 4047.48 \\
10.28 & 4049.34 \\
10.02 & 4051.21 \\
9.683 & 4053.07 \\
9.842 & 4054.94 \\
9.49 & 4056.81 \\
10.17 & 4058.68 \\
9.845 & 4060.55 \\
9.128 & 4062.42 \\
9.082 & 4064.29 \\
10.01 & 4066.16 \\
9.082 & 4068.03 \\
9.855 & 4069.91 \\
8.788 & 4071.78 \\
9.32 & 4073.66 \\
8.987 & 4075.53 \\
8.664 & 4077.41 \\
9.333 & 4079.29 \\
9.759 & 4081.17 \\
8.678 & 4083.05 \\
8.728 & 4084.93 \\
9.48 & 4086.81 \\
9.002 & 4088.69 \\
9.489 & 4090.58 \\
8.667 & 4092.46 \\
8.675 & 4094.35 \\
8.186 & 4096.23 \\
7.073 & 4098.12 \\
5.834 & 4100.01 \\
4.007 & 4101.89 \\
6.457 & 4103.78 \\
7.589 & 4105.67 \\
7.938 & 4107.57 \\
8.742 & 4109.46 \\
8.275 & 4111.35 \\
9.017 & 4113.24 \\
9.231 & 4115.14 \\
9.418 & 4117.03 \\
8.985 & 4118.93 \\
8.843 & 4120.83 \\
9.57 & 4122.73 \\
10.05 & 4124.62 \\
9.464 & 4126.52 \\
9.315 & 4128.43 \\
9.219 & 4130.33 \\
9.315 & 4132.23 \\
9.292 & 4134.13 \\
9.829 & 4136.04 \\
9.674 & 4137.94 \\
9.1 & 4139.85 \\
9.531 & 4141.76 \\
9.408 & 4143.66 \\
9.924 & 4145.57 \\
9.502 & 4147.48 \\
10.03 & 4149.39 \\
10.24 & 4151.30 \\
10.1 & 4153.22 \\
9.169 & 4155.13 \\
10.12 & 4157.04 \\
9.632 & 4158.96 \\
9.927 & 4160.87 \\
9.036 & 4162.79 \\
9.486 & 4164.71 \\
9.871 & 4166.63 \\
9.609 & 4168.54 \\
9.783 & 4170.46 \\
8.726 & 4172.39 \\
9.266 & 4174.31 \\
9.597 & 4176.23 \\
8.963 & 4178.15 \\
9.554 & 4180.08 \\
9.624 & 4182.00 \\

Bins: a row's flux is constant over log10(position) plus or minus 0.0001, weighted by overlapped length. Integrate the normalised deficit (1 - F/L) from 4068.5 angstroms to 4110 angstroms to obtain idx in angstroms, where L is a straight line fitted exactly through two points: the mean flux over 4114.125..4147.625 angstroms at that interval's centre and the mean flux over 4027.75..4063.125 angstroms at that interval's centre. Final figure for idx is 5.4 angstroms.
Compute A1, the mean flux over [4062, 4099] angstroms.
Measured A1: 9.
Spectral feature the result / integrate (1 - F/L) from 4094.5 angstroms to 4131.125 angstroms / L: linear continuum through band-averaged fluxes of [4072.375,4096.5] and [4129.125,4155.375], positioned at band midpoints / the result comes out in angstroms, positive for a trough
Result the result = 4.1 angstroms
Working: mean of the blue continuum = 9.02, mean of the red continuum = 9.61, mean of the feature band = 8.28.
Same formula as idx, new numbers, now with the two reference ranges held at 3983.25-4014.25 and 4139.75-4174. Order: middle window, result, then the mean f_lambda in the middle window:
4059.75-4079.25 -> 0.5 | 9.28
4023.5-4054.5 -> -1.0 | 9.8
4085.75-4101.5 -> 2.3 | 8.15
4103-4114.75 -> 1.8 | 8.08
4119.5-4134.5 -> 0.3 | 9.38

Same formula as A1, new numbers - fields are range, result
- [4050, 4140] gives 8.92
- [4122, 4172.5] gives 9.6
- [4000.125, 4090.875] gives 9.56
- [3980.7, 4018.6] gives 9.47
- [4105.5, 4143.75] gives 9.16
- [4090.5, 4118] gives 7.86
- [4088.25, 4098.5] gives 8.57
